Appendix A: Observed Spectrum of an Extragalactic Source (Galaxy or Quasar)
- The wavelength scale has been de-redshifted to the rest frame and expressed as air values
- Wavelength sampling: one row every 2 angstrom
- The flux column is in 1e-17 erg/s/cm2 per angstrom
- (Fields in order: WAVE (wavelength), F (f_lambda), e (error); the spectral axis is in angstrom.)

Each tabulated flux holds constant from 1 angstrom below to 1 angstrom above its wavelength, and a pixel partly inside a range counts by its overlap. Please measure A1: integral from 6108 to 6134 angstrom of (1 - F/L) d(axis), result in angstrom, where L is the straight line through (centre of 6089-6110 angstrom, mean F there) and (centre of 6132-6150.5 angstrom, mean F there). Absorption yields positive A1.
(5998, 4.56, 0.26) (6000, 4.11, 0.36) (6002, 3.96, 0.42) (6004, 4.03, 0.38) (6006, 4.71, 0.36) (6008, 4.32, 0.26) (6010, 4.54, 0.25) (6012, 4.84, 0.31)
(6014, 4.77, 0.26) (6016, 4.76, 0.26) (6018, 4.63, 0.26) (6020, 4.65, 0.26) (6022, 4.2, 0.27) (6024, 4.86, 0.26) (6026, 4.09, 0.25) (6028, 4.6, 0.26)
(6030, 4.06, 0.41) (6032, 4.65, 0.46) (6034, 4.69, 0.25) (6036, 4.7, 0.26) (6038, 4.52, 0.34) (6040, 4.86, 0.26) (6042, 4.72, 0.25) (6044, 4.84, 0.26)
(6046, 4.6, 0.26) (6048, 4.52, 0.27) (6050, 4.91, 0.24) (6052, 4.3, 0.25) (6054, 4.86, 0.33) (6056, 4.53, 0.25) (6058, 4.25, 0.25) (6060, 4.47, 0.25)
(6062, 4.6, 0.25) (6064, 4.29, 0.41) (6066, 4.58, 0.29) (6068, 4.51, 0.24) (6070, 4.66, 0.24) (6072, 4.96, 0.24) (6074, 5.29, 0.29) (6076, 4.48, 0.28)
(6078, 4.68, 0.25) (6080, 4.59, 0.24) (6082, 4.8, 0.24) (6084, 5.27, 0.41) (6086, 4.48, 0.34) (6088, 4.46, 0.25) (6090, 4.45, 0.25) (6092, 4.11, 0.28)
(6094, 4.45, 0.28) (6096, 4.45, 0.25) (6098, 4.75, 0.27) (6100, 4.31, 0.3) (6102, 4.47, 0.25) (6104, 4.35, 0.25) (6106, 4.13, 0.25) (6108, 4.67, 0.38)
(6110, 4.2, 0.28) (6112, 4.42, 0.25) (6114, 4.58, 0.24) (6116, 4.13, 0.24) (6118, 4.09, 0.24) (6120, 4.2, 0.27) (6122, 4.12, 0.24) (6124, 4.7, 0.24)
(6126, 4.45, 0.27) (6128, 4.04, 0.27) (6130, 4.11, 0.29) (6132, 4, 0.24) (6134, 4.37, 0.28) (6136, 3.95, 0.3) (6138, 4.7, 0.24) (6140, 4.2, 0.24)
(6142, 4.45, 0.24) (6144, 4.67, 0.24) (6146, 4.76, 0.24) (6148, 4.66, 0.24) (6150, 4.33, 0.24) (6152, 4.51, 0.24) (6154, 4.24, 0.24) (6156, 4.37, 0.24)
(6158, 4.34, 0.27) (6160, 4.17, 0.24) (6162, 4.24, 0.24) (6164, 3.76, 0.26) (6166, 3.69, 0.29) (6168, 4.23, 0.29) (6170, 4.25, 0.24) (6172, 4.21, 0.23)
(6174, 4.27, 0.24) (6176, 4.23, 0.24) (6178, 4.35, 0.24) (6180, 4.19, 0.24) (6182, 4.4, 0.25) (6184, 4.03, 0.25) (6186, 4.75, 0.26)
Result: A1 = 0.9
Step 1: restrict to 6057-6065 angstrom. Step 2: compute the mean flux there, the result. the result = 4.4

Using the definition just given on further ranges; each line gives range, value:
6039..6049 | 4.71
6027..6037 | 4.54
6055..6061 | 4.42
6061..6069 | 4.5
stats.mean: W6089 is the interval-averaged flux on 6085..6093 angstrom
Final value 4.38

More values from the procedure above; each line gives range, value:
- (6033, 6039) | 4.64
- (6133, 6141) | 4.3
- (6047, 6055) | 4.65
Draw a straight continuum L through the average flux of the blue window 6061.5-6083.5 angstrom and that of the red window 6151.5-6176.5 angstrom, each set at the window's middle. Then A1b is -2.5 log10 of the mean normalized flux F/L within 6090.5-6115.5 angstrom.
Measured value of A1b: 0.03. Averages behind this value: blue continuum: 4.69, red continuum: 4.19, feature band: 4.4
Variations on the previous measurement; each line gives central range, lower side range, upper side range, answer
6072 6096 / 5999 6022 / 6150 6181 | -0.073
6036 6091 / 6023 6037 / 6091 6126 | -0.046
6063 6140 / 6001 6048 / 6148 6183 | -0.018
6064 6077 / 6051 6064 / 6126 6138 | -0.067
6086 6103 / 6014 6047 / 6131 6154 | 0.013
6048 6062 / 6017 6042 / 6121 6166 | -0.014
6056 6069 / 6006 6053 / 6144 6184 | 0.015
